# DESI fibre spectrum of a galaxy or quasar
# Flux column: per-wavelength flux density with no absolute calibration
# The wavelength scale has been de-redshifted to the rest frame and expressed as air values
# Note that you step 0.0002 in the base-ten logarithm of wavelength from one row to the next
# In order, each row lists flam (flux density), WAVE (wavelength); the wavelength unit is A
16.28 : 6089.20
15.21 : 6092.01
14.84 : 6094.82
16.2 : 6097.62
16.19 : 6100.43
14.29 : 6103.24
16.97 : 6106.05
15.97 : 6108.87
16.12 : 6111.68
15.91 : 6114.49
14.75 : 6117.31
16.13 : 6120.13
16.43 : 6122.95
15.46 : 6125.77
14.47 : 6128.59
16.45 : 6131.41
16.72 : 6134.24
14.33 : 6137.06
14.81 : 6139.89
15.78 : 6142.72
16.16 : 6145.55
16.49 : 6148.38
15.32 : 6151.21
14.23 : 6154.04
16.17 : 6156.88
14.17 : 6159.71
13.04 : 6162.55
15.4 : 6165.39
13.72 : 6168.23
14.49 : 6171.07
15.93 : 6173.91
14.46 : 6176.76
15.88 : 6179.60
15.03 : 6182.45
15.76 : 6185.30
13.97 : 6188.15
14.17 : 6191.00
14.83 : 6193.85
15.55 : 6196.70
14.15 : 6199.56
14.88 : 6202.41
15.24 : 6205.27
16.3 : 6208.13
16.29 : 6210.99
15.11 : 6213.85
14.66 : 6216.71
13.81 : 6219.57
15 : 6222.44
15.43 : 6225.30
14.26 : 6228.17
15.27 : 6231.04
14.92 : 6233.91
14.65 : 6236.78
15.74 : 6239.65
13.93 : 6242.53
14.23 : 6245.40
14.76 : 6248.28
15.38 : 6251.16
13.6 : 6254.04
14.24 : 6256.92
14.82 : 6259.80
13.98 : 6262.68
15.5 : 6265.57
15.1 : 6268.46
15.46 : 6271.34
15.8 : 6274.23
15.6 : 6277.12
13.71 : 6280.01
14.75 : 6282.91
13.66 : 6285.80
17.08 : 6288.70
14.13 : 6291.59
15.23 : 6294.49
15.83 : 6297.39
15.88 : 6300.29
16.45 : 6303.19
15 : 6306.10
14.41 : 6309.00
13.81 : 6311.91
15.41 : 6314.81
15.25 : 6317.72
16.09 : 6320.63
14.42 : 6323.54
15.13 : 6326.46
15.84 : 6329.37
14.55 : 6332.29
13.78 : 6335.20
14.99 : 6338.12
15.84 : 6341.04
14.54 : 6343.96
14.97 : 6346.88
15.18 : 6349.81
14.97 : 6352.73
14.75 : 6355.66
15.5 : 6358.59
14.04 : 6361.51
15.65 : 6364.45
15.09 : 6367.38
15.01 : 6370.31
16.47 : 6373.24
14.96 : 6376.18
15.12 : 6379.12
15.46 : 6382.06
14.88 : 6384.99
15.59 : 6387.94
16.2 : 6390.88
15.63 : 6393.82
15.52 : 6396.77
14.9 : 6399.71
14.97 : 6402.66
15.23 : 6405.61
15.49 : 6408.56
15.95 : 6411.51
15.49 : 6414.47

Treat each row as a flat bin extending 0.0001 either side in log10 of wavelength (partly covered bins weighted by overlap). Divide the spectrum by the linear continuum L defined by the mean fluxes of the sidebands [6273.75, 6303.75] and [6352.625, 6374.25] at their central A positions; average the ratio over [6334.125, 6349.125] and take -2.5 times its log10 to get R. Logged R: 0.02 mag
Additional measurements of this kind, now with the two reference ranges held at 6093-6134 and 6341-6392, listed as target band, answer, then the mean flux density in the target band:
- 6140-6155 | 0.007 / 15.6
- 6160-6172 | 0.109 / 14.1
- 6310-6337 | 0.028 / 14.9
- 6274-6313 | 0.020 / 15.1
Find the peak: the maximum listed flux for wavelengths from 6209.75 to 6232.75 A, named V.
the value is 16.29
